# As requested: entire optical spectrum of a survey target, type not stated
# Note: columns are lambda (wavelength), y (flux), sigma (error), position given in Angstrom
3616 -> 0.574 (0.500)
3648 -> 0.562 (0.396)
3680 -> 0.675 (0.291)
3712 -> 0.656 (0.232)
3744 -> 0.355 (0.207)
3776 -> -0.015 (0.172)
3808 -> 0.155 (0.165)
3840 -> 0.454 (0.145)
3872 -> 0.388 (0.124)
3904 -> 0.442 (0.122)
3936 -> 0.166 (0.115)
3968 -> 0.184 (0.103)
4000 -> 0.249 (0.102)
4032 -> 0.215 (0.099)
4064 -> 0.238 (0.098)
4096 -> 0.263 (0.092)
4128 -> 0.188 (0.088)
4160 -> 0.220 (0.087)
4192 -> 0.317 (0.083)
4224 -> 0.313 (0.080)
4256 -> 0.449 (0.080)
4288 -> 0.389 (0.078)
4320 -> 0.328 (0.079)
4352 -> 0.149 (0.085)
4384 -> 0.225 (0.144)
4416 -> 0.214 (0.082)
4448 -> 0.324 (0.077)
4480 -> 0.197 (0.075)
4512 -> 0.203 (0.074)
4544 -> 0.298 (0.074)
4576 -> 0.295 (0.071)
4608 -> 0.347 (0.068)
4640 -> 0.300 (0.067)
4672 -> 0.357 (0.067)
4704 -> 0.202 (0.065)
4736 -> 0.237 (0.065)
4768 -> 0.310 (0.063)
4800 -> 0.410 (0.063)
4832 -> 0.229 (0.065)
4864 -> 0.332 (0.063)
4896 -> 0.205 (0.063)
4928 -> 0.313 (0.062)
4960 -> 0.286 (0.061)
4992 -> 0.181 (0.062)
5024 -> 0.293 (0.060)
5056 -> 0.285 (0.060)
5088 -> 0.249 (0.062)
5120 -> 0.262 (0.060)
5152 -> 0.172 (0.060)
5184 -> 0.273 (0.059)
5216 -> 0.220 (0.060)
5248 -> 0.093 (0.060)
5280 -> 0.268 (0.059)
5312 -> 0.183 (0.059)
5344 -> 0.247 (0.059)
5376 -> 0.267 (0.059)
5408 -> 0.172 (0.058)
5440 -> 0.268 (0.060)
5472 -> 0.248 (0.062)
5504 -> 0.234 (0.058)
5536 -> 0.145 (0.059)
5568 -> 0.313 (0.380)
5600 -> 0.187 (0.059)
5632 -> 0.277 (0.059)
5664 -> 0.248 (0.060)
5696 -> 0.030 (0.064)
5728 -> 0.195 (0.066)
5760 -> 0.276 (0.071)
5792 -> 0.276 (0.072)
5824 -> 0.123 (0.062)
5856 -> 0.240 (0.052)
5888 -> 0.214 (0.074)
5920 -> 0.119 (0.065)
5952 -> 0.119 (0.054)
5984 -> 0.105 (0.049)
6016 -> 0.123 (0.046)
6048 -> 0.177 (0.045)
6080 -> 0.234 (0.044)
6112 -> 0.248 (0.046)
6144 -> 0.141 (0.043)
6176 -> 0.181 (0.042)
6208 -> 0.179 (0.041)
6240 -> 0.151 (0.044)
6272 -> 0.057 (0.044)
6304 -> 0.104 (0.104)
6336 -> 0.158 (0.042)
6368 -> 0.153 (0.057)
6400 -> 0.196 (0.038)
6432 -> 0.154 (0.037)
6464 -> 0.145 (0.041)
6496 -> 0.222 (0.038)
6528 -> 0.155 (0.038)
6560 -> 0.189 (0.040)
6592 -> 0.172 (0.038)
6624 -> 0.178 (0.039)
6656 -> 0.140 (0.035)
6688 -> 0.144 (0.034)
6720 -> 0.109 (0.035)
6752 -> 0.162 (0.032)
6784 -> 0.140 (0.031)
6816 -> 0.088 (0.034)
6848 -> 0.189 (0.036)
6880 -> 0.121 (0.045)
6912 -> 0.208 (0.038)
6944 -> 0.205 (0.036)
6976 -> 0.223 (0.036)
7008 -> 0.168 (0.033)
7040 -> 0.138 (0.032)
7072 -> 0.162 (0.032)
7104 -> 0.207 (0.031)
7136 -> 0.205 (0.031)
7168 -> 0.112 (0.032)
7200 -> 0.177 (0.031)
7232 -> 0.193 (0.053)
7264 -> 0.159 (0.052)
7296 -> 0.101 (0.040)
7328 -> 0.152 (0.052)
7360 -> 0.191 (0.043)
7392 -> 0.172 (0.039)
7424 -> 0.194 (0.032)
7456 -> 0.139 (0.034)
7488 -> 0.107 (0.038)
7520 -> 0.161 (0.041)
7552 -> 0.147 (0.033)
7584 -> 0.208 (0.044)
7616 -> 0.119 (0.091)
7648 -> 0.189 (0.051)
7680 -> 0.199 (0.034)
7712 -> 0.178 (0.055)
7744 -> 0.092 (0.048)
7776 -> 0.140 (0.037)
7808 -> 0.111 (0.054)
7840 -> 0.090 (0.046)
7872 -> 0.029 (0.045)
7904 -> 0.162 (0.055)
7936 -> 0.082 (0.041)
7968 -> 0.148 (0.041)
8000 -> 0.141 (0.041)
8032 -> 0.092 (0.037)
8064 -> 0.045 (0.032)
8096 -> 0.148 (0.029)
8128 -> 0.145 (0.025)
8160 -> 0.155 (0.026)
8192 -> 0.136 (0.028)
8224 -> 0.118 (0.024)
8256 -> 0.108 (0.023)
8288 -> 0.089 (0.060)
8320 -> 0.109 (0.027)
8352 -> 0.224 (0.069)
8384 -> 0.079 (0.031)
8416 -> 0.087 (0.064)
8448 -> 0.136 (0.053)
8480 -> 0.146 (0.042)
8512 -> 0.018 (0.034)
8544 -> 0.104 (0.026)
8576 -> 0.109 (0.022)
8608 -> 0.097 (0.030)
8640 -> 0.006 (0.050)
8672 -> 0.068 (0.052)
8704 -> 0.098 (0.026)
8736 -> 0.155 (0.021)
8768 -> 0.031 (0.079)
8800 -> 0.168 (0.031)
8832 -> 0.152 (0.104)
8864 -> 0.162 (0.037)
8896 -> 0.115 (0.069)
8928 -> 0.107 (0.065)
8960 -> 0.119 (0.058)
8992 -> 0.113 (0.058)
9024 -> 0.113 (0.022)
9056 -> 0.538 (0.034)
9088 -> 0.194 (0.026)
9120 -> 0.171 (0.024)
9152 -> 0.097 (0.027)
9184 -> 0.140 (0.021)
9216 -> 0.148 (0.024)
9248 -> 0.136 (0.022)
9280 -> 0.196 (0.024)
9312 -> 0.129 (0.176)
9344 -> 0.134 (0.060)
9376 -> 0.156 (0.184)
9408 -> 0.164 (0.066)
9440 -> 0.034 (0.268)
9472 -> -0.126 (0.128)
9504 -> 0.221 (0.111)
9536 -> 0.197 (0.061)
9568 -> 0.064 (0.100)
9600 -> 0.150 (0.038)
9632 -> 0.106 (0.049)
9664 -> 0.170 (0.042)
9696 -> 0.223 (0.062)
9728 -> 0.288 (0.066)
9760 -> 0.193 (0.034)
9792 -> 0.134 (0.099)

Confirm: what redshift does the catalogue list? 1.43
